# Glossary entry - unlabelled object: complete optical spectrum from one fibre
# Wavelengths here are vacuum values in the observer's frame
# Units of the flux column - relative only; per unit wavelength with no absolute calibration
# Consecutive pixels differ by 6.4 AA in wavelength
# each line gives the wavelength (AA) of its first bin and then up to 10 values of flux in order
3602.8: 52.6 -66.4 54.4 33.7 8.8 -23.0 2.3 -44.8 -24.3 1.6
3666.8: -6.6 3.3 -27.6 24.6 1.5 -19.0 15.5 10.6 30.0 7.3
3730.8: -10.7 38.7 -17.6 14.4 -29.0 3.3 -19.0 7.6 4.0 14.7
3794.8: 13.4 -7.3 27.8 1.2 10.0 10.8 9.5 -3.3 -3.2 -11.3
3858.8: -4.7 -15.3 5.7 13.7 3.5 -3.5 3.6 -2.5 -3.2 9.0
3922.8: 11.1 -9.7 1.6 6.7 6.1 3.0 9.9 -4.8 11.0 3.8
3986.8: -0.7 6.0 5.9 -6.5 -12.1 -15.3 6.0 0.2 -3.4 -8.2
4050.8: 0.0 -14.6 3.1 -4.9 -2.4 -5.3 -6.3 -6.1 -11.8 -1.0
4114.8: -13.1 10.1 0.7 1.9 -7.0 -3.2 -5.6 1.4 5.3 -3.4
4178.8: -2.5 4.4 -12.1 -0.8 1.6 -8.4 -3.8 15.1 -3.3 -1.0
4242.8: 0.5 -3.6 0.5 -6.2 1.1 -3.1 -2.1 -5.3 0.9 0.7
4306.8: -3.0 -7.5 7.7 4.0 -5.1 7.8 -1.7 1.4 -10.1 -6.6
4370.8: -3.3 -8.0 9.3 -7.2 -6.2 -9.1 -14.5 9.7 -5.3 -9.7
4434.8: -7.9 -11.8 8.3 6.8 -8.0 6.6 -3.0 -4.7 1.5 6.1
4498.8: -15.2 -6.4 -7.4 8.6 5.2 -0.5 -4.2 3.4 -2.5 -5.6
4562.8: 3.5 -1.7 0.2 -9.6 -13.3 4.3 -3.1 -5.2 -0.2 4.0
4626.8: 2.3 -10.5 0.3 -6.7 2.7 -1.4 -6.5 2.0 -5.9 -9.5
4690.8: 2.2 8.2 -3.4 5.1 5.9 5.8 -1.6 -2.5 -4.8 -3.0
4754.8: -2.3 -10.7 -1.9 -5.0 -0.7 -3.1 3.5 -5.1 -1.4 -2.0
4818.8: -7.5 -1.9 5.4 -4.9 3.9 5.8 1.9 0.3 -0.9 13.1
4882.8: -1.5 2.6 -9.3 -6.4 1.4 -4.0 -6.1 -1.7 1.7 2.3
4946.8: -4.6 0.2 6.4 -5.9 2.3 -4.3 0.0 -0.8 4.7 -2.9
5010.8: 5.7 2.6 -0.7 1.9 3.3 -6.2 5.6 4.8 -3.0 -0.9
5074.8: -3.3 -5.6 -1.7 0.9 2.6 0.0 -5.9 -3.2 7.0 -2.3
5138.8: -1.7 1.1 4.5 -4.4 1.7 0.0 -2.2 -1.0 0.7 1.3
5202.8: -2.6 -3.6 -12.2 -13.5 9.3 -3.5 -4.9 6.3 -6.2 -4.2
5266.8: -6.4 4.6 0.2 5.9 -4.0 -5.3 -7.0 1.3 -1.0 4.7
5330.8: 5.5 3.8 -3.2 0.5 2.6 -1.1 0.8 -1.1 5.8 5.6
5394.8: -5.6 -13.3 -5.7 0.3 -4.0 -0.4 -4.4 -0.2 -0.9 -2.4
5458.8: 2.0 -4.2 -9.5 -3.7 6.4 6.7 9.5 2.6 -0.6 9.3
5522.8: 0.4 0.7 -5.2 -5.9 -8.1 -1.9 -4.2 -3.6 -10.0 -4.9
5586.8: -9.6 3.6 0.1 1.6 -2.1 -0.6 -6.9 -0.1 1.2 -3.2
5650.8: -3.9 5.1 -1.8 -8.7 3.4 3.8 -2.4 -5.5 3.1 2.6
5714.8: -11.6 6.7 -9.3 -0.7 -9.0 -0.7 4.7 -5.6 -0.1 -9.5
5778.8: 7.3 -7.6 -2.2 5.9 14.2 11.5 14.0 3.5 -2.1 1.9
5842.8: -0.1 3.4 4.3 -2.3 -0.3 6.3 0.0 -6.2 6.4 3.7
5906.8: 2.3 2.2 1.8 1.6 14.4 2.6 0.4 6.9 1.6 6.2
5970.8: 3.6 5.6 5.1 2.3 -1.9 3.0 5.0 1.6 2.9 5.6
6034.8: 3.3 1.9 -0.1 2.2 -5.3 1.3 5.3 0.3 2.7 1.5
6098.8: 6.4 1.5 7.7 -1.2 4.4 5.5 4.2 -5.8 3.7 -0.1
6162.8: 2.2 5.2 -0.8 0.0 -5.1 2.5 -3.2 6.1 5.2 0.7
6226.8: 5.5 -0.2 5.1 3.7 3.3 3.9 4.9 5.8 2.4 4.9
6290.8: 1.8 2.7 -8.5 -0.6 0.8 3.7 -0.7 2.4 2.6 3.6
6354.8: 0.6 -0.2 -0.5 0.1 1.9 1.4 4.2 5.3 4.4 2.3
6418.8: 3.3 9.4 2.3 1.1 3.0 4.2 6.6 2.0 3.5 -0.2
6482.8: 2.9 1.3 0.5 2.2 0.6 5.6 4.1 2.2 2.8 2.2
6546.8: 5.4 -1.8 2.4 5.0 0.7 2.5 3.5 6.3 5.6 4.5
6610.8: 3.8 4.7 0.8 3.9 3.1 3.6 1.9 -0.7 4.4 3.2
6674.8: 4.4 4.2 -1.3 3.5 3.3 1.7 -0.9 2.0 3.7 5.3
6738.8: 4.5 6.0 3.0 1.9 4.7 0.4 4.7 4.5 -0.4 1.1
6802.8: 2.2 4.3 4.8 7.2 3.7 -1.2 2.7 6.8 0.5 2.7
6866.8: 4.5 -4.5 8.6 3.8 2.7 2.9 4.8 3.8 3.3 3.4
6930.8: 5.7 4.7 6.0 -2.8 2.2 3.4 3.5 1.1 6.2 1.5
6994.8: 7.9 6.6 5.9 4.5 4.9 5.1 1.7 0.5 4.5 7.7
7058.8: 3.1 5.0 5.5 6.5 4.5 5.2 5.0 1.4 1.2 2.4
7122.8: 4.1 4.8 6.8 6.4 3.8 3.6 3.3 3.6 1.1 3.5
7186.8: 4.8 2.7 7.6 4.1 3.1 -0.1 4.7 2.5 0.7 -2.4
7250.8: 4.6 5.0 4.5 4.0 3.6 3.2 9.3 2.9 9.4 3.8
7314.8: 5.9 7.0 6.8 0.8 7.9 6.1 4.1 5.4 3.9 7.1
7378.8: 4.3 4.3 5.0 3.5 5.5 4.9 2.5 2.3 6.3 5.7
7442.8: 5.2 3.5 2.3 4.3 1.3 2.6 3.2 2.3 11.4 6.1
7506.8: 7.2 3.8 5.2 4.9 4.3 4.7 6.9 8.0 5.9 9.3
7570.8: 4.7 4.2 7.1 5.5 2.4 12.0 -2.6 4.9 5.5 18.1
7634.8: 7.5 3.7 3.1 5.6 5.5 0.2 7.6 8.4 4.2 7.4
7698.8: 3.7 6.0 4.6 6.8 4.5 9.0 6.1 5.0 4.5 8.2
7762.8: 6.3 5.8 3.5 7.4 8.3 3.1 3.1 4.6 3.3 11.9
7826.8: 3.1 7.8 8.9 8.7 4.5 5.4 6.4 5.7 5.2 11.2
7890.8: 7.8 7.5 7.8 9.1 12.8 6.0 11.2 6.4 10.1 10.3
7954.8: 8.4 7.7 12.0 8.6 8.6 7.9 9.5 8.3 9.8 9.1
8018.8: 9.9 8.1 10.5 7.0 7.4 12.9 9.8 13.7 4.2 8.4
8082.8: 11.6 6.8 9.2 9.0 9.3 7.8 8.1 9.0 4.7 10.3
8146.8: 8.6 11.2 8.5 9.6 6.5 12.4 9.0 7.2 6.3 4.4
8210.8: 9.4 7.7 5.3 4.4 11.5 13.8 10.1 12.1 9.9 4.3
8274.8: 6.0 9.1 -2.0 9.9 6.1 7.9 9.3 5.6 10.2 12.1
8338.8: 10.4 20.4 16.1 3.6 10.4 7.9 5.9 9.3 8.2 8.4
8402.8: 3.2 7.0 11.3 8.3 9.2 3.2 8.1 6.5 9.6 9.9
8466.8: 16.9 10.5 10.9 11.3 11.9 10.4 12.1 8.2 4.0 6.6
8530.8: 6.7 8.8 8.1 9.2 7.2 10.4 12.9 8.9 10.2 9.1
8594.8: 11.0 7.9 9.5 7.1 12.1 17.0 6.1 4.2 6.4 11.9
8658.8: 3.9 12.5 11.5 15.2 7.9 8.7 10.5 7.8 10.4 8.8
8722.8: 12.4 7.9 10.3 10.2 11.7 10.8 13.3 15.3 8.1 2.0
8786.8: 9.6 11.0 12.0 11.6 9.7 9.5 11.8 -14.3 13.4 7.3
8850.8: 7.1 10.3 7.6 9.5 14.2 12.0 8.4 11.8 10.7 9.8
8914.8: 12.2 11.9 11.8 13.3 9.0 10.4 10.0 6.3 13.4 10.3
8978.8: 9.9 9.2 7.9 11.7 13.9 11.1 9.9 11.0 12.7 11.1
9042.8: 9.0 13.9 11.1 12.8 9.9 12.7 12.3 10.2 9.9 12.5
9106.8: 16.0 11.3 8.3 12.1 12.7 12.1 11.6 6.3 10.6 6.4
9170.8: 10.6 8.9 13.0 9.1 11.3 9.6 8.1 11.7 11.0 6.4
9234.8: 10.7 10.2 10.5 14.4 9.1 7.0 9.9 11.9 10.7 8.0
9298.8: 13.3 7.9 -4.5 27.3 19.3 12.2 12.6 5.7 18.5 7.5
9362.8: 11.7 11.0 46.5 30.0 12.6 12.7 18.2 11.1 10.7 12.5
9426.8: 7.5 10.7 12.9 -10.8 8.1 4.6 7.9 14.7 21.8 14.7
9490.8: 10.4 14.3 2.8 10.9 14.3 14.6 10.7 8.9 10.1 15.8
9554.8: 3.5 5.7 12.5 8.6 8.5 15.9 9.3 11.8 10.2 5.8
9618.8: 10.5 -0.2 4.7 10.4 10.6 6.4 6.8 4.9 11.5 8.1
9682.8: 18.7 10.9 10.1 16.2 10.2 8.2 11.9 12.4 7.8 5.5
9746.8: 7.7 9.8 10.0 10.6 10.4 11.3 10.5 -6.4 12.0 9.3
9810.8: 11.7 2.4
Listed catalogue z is 0.98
